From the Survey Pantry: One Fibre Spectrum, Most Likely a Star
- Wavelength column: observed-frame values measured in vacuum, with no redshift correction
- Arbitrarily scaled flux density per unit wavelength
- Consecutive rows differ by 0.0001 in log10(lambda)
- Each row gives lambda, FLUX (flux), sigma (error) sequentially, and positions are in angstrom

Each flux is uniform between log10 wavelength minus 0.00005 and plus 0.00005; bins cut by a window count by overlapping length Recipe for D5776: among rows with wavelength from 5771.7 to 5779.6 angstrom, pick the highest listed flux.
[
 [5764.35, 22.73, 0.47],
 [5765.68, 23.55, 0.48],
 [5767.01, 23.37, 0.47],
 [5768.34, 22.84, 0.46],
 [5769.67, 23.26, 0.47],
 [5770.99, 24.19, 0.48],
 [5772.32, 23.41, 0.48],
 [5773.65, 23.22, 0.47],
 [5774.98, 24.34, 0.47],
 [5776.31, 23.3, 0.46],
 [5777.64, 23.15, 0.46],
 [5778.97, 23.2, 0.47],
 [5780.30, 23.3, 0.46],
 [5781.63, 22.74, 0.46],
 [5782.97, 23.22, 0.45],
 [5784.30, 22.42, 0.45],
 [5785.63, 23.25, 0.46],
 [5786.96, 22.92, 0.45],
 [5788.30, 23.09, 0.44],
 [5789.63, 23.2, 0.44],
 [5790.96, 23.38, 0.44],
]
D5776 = 24.34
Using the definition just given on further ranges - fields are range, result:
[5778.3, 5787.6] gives 23.3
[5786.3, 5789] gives 23.09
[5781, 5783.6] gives 23.22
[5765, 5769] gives 23.55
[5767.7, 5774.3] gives 24.19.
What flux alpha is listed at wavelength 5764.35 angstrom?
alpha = 22.73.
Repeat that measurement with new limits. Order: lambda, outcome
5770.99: 24.19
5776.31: 23.3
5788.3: 23.09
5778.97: 23.2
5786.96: 22.92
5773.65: 23.22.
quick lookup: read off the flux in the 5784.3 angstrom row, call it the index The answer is 22.42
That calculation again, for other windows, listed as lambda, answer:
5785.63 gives 23.25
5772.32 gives 23.41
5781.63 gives 22.74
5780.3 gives 23.3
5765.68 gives 23.55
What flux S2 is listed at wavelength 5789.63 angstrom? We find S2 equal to 23.2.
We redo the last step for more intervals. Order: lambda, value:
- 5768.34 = 22.84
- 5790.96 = 23.38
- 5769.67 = 23.26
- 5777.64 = 23.15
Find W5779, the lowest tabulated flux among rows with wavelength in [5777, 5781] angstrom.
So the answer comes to 23.15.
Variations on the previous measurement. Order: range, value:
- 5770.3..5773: 23.41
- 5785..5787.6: 22.92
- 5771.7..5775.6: 23.22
